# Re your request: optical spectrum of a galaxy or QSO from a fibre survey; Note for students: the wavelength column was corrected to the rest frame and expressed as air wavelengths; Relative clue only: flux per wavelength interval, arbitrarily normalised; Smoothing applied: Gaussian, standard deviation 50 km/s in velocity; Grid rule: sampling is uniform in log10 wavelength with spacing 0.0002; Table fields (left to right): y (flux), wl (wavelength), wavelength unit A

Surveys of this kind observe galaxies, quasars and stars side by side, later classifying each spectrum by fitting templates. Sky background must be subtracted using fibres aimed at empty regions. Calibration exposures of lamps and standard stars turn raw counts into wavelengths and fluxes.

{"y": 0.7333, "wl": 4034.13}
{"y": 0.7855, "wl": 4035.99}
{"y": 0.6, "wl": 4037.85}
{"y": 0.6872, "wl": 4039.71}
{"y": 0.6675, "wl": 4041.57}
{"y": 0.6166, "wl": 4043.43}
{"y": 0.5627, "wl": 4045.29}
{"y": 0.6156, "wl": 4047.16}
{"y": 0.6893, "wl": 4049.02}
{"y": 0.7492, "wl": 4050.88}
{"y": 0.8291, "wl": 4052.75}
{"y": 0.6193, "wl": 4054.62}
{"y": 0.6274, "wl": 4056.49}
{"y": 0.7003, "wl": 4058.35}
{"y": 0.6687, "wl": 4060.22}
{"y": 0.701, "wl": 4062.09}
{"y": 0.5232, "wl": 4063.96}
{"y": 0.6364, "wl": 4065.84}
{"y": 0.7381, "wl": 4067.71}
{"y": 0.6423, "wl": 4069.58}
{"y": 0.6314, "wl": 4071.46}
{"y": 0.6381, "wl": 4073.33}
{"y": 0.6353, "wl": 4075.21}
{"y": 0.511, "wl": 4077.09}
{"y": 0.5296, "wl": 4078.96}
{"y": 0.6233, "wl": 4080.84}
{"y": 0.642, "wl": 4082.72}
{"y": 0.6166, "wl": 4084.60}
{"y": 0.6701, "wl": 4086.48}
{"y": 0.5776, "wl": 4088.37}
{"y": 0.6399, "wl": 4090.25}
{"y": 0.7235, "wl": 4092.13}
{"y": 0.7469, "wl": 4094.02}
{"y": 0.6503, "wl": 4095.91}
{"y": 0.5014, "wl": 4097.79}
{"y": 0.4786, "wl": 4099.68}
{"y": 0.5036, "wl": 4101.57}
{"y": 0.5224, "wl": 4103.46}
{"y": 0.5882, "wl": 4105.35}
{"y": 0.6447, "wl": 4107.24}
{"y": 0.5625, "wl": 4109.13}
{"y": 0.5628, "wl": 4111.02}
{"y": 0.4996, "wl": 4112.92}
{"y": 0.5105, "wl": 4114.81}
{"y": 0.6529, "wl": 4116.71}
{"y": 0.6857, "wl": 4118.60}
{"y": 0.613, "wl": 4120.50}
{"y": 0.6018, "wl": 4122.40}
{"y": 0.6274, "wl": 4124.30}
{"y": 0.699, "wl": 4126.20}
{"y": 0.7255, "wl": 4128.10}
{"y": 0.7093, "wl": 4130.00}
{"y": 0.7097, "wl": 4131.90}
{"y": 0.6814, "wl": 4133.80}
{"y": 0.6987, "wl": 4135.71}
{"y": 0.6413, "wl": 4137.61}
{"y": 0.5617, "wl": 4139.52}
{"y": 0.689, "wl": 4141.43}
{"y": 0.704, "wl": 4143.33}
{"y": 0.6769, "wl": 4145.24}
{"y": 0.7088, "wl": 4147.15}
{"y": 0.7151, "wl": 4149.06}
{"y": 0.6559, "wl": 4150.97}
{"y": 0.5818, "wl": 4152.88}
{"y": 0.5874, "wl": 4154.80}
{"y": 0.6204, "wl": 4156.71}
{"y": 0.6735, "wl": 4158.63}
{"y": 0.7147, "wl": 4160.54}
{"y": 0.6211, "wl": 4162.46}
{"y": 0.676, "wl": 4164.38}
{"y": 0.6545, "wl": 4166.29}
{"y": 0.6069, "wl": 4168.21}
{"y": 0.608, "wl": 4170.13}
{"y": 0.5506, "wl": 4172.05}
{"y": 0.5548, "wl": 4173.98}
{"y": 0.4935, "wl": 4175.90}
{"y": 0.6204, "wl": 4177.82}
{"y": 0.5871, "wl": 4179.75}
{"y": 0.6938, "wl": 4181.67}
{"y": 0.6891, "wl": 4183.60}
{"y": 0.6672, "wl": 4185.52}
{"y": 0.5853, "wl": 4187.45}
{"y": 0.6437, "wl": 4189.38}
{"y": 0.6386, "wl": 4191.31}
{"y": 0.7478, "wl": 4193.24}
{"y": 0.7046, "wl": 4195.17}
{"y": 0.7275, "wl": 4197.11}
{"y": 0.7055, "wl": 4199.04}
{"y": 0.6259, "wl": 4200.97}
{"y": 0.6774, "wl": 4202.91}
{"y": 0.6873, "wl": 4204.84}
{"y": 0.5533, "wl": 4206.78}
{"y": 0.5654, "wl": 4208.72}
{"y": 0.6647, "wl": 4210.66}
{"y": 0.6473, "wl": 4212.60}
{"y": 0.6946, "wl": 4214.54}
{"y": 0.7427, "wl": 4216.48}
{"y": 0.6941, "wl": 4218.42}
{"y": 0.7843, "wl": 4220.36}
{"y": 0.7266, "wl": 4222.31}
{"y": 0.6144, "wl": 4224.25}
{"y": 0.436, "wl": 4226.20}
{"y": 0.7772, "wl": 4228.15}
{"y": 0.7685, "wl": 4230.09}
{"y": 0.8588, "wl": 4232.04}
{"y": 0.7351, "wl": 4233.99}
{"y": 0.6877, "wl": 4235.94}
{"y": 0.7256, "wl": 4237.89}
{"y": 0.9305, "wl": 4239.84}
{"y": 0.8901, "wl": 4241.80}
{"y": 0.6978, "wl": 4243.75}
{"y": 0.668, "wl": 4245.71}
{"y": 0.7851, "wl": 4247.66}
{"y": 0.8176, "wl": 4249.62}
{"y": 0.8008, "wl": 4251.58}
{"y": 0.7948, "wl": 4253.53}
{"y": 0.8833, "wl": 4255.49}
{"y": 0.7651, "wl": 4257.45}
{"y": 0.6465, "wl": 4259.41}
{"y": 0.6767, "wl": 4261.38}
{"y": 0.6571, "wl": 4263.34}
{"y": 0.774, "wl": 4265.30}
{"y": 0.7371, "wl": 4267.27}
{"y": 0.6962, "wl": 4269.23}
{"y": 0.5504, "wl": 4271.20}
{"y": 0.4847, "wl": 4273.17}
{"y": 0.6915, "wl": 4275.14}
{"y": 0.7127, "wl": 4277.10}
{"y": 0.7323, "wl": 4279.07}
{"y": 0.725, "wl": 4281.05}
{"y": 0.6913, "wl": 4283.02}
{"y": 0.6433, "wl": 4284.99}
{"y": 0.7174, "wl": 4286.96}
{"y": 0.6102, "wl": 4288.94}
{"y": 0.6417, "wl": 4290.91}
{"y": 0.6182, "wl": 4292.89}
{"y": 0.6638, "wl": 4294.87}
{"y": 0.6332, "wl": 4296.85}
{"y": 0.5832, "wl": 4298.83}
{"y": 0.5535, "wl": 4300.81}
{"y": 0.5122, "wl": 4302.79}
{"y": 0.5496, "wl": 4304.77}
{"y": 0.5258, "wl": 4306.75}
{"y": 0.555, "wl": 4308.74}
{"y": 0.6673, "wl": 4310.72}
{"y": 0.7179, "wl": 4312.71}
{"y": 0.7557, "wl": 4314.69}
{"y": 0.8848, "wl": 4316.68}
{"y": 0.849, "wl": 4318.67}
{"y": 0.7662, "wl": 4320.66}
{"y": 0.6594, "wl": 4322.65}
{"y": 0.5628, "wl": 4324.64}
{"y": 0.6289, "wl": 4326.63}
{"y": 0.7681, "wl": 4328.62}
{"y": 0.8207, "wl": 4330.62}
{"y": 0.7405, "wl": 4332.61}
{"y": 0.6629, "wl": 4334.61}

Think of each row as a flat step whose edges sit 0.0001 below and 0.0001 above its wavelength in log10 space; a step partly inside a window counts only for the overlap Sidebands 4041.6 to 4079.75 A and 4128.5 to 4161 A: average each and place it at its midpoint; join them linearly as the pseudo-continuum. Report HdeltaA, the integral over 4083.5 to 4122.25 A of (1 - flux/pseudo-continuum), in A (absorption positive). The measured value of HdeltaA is 3.41 A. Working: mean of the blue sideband 0.644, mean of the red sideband 0.667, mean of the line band 0.598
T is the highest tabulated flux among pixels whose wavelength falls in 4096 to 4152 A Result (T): 0.7255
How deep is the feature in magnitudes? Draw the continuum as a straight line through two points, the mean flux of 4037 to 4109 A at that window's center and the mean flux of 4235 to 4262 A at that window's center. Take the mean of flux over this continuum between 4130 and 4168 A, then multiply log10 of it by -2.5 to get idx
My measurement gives 0.05 mag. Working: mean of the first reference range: 0.629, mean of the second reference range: 0.77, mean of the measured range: 0.662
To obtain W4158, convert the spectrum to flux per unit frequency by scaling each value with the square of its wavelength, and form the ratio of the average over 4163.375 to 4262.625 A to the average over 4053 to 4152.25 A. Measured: 1.2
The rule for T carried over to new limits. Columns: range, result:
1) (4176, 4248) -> 0.9305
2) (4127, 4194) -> 0.7478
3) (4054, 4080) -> 0.7381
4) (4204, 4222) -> 0.7843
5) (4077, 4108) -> 0.7469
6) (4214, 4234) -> 0.8588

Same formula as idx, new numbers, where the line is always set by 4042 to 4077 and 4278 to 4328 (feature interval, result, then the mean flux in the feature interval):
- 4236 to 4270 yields -0.157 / 0.76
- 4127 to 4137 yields -0.077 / 0.703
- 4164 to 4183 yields 0.090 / 0.604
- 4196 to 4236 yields -0.045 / 0.685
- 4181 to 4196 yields -0.023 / 0.671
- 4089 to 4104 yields 0.099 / 0.597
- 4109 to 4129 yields 0.069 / 0.615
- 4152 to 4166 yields 0.026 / 0.64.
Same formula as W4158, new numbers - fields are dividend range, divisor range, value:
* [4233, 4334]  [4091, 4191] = 1.19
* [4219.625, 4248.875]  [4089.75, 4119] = 1.33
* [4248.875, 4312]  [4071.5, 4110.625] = 1.21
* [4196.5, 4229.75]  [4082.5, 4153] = 1.11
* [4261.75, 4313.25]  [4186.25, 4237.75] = 0.97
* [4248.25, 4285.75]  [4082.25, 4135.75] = 1.23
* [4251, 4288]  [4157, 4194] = 1.16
